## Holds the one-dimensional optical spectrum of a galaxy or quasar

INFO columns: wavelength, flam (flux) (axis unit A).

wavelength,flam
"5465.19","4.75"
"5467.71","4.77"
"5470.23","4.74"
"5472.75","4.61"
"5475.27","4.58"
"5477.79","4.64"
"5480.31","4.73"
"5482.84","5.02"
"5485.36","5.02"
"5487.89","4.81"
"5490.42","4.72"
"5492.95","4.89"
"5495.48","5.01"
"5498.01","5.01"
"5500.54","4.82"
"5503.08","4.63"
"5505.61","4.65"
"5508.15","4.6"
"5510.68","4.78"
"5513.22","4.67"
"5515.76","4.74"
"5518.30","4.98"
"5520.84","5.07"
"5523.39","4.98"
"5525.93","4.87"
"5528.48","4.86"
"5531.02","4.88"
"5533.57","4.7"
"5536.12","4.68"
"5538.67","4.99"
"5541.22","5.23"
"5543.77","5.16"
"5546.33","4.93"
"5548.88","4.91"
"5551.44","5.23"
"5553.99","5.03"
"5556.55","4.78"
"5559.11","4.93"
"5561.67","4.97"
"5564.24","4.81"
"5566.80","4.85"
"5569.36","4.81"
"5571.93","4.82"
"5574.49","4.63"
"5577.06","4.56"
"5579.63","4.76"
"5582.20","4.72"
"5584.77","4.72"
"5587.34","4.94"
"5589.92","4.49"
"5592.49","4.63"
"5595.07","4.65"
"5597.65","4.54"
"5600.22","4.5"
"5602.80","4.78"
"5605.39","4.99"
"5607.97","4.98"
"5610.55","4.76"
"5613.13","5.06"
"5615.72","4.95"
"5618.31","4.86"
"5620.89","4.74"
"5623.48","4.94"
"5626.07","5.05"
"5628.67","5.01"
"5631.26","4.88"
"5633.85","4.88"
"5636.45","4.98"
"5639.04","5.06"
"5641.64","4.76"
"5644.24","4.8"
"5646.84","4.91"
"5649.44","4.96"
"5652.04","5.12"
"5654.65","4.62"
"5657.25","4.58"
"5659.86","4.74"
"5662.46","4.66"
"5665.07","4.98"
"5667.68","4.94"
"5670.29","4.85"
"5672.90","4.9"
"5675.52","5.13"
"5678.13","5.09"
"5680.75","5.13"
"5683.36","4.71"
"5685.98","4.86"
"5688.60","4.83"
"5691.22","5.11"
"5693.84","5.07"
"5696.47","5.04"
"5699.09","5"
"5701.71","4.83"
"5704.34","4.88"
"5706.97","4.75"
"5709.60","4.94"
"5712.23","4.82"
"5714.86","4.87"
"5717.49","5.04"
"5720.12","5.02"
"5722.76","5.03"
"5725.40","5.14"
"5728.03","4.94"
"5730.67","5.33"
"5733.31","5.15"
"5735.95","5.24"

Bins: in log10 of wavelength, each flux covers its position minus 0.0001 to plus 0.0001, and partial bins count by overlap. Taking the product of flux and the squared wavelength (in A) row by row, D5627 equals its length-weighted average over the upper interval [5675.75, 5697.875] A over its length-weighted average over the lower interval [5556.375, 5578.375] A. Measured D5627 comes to 1.09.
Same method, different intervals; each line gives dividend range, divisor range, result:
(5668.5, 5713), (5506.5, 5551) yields 1.07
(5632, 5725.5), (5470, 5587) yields 1.07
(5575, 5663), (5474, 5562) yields 1.02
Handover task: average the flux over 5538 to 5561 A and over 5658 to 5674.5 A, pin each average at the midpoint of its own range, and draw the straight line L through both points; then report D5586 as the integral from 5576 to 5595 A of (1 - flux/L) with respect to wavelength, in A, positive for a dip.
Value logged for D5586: 1.06 A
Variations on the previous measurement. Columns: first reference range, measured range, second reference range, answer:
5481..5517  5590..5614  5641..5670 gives 0.4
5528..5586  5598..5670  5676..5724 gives 0.7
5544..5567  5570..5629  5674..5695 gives 2.2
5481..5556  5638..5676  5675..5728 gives 0.6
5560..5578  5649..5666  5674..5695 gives 0.5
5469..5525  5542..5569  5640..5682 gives -0.7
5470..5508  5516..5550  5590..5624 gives -1.1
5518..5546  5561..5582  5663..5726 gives 0.8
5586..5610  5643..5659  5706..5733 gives 0.0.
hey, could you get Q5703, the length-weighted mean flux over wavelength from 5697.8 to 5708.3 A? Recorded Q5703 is 4.86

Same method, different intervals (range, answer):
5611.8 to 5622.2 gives 4.9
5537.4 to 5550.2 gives 5.04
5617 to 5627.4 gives 4.9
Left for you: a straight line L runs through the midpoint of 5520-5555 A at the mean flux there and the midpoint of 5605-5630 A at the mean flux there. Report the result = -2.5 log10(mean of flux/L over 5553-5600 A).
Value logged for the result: 0.04 mag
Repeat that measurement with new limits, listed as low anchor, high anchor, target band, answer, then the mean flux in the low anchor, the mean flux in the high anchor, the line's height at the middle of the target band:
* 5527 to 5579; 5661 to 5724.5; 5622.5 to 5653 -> -0.01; 4.89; 4.94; 4.92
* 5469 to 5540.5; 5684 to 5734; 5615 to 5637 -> 0.00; 4.81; 4.98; 4.91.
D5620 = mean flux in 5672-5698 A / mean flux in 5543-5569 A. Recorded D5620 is 1.0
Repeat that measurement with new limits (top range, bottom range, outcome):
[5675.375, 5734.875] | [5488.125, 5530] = 1.03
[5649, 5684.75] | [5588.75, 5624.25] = 1.02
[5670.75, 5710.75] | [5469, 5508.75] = 1.03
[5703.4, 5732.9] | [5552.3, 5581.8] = 1.03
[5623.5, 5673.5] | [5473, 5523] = 1.01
